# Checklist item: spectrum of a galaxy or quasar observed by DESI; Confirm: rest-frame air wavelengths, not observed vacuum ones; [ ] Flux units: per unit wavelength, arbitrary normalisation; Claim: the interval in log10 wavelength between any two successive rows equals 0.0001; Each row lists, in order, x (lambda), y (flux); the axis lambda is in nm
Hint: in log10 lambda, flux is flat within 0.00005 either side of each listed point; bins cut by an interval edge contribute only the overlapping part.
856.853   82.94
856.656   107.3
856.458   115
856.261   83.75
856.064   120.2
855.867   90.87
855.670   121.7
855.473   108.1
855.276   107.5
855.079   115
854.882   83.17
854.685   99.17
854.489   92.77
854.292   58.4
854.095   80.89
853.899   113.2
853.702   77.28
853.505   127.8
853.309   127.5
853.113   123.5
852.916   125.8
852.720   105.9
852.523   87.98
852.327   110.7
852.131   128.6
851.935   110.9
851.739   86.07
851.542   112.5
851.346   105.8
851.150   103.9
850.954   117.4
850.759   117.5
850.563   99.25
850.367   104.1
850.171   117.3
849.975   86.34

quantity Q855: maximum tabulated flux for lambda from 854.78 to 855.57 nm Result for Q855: 115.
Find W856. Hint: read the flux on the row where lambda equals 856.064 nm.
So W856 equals 120.2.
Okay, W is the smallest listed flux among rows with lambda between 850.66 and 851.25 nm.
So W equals 103.9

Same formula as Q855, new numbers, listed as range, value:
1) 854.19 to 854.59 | 92.77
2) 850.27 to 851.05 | 117.5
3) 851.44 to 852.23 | 128.6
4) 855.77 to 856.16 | 120.2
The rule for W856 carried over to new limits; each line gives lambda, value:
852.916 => 125.8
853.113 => 123.5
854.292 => 58.4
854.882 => 83.17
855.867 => 90.87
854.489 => 92.77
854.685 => 99.17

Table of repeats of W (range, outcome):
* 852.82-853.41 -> 123.5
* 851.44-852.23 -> 86.07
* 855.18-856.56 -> 83.75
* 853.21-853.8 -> 77.28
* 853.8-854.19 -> 80.89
